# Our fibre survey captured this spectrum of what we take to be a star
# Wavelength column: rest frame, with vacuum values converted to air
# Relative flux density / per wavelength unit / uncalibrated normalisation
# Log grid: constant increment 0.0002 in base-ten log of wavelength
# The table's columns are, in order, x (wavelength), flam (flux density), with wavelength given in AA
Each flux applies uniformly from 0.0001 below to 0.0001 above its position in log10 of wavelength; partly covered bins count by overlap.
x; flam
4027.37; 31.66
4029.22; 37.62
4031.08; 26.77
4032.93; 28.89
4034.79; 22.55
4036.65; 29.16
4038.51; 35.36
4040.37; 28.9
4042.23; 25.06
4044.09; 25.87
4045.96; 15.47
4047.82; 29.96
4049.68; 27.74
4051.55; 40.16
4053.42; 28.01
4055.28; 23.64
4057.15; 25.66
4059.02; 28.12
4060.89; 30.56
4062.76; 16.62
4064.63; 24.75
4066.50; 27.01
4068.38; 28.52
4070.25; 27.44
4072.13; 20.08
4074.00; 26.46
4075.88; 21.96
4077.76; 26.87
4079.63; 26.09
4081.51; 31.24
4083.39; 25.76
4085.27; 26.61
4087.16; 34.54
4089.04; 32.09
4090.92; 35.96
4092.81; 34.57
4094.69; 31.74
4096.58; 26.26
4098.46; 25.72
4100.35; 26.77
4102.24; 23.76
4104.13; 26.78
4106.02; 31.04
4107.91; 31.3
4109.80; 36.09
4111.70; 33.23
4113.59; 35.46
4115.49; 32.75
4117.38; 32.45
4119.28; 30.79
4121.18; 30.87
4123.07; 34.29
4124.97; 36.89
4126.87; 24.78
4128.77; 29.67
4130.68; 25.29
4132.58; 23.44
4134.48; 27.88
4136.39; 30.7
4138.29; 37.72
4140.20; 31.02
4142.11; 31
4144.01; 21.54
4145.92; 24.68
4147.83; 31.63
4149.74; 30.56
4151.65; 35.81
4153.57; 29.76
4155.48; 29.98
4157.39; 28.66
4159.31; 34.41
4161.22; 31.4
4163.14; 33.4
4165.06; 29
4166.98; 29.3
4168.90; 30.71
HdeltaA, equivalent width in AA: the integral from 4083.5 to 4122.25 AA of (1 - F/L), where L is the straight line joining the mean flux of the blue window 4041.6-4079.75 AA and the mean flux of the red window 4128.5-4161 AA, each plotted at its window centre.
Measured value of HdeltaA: -4.16 AA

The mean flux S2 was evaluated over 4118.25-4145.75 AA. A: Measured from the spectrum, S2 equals 29.6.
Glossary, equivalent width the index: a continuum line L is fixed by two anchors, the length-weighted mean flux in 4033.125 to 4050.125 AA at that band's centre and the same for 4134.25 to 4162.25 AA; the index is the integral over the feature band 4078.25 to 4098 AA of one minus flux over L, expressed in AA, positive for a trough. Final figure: -1.3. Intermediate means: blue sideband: 26.7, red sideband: 30.5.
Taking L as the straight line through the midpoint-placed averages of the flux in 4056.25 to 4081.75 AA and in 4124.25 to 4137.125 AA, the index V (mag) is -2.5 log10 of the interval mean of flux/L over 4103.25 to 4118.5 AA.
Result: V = -0.183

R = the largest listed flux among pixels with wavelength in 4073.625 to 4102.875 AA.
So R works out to 35.96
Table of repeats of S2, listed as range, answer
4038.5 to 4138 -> 28.7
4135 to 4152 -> 30.3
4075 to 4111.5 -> 29.3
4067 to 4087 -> 26.4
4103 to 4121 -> 32.1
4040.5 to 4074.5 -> 26.2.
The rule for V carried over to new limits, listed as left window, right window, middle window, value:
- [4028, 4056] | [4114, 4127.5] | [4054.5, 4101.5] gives 0.10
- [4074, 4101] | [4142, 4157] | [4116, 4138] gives -0.03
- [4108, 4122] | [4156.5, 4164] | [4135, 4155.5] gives 0.07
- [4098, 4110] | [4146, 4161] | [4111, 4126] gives -0.14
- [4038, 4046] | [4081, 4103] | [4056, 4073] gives 0.11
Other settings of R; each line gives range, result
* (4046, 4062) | 40.16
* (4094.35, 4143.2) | 37.72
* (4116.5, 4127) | 36.89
